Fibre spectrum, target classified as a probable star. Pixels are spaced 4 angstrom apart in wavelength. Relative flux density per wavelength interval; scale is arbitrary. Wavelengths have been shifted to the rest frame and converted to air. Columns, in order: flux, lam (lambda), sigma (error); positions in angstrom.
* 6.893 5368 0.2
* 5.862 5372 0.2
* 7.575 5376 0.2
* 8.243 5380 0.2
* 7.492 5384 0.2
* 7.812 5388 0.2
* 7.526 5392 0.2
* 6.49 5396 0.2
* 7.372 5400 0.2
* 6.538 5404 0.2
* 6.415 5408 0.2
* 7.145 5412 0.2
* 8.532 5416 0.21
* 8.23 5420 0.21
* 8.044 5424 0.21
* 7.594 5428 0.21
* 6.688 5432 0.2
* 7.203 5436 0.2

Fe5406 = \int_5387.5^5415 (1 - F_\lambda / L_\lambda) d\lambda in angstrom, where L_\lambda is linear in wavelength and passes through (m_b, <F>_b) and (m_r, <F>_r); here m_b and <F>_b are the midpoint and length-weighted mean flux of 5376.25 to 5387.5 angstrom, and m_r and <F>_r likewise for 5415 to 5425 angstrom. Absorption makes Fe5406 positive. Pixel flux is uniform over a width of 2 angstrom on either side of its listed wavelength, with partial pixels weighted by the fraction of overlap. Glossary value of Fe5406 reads 3.4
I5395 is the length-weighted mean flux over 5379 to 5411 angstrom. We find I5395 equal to 7.2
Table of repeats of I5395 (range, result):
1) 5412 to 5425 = 8.11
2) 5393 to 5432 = 7.34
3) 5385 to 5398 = 7.29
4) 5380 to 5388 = 7.76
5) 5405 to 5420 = 7.42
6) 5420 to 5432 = 7.7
